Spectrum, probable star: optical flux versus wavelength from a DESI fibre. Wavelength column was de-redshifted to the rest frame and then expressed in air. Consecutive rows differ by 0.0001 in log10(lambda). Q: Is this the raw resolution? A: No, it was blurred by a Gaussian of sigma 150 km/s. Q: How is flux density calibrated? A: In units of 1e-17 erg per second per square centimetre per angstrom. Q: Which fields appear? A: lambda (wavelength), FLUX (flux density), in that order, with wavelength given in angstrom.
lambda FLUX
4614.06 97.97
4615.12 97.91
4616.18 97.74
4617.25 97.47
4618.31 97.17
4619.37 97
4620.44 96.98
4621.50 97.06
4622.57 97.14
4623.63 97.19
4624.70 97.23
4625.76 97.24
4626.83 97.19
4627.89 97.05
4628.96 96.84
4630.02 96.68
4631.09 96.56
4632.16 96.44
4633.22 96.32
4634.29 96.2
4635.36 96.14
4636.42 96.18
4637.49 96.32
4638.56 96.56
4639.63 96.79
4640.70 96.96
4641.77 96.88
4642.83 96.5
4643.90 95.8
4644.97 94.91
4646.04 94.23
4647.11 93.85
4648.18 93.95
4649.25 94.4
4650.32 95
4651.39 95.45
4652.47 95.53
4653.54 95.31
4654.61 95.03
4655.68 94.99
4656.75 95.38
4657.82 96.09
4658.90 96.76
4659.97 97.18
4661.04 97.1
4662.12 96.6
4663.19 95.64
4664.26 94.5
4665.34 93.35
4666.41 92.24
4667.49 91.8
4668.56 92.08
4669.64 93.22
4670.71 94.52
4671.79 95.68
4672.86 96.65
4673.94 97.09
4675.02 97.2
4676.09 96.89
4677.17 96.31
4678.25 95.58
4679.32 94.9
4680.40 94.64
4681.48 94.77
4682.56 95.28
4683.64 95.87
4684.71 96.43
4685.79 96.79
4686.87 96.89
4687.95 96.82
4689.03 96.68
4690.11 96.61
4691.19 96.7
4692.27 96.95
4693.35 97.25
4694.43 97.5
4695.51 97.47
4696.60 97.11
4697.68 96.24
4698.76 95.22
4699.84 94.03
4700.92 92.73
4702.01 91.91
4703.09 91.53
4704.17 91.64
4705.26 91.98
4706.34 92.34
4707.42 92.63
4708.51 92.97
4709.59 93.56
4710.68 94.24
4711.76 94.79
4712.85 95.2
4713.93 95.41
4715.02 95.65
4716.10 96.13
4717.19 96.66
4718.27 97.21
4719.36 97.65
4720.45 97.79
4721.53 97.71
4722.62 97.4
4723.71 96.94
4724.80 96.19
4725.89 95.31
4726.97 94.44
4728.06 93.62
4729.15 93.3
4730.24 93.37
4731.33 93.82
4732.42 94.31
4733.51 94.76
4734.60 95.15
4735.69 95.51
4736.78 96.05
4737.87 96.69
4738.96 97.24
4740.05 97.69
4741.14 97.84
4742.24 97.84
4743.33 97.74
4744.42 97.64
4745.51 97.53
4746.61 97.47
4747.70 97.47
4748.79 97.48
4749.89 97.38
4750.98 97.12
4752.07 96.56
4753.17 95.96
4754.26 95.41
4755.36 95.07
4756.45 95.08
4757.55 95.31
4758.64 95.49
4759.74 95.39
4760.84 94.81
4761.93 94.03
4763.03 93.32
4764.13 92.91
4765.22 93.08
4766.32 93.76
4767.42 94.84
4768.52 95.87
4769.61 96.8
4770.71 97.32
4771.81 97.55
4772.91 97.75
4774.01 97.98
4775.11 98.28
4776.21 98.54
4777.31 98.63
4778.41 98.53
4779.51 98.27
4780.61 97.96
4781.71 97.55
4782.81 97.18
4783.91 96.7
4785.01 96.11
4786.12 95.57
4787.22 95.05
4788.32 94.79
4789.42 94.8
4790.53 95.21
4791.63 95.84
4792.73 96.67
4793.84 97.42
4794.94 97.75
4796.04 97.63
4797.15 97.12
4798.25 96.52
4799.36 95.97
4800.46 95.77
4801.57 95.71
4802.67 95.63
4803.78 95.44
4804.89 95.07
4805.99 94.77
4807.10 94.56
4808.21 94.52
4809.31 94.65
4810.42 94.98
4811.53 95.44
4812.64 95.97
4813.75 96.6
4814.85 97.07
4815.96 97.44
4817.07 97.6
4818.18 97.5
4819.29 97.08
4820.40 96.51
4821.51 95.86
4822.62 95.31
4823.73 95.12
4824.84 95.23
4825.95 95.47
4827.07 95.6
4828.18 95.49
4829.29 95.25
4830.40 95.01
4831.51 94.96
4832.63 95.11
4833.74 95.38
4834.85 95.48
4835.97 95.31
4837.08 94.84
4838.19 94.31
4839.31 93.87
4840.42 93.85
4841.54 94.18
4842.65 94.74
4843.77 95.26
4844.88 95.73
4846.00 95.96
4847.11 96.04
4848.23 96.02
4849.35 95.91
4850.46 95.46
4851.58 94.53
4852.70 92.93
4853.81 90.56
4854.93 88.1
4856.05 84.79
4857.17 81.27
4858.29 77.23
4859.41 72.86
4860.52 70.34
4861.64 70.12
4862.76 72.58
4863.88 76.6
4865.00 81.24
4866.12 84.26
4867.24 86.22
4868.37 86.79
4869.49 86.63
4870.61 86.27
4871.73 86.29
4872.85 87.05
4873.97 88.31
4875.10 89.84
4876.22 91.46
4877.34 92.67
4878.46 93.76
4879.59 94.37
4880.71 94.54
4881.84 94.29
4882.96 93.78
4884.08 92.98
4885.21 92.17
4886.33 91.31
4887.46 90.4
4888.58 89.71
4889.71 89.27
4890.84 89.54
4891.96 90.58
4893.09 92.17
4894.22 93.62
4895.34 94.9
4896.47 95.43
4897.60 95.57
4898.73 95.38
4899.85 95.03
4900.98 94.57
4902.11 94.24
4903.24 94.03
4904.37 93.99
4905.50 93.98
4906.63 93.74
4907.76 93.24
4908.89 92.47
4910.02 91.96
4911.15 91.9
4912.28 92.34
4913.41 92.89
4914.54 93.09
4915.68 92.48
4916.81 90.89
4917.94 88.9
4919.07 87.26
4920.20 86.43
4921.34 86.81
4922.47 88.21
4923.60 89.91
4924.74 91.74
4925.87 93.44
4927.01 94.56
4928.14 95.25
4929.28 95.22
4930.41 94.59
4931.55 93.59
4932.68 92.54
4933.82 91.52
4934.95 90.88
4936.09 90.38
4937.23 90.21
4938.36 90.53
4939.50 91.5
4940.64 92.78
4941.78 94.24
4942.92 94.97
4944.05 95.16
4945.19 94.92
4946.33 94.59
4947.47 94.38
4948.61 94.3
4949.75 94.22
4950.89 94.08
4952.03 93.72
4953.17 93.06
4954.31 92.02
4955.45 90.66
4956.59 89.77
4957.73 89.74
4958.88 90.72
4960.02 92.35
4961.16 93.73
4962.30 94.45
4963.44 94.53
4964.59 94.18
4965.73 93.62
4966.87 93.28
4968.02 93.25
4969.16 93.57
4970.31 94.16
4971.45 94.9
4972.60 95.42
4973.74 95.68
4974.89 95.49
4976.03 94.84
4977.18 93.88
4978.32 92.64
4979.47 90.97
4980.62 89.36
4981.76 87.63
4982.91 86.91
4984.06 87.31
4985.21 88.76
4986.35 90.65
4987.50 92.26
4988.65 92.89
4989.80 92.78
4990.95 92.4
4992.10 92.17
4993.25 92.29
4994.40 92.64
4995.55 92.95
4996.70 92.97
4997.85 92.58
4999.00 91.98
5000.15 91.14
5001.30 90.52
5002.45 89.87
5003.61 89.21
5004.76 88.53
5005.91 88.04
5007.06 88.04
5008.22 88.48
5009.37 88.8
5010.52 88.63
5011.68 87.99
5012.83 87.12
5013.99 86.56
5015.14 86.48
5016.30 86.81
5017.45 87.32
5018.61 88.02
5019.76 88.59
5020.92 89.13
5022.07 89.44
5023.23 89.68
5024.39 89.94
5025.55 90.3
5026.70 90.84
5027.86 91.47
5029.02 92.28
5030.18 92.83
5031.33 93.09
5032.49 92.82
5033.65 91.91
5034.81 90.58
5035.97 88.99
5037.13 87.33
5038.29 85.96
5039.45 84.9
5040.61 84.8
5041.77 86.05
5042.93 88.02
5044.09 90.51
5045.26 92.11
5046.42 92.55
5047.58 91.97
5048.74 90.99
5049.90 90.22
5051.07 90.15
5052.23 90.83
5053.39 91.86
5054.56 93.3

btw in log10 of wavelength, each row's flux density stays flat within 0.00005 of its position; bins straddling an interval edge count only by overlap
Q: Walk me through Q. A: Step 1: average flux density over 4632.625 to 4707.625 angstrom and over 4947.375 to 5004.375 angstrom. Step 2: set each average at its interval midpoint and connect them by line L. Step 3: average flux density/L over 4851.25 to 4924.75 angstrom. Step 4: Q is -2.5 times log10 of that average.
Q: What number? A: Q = 0.047 mag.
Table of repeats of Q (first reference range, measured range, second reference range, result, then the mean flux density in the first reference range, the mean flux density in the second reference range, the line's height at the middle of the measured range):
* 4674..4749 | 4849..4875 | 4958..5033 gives 0.11 mag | 95.7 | 91.1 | 93.3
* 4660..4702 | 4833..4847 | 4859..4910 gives -0.05 mag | 95.6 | 89.4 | 90.8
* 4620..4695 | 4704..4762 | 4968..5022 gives -0.01 mag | 95.9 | 90.7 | 94.7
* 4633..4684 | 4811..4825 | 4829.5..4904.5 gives -0.06 mag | 95.4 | 90.5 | 91.6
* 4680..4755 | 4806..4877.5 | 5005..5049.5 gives 0.02 mag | 95.7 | 89.2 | 93.1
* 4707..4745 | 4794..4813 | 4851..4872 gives -0.09 mag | 95.7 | 82.6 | 88.2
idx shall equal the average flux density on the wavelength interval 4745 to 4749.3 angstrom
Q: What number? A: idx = 97.5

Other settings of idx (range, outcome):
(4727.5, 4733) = 93.6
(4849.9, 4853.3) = 94.5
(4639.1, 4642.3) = 96.9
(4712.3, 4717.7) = 95.8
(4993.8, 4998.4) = 92.8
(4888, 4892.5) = 89.8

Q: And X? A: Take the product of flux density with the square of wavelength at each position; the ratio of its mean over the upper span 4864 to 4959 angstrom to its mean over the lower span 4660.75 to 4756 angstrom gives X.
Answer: 1.04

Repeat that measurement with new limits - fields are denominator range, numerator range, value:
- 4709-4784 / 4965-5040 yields 1.05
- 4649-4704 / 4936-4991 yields 1.09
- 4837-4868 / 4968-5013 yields 1.10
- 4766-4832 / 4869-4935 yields 1.00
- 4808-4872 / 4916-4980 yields 1.06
